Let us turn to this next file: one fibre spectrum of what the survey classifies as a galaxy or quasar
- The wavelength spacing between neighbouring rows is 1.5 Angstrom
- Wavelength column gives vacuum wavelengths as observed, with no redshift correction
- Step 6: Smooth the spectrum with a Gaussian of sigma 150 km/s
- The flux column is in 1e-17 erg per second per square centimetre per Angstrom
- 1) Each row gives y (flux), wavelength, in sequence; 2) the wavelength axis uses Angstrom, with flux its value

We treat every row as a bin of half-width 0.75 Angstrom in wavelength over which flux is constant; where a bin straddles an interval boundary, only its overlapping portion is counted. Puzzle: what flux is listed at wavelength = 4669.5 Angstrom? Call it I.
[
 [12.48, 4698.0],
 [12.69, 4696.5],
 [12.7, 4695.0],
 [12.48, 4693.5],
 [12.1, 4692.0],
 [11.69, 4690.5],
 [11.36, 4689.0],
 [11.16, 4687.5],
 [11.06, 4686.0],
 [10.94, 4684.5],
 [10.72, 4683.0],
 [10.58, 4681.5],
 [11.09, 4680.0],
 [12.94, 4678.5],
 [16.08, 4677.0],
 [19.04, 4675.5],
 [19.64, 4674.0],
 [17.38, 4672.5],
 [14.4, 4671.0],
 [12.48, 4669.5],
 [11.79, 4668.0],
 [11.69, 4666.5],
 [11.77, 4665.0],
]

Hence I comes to 12.48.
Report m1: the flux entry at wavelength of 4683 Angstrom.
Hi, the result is 10.72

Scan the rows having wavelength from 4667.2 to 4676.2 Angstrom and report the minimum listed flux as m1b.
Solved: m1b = 11.79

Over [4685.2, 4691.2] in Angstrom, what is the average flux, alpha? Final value 11.3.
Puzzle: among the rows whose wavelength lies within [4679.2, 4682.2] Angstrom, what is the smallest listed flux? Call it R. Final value 10.58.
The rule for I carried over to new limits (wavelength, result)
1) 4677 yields 16.08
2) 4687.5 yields 11.16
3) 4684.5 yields 10.94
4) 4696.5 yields 12.69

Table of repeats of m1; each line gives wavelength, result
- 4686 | 11.06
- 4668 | 11.79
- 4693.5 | 12.48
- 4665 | 11.77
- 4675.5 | 19.04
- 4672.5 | 17.38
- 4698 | 12.48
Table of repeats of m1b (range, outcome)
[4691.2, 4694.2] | 12.1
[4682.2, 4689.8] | 10.72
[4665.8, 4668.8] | 11.69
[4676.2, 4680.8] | 11.09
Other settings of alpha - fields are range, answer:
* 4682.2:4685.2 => 10.8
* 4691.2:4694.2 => 12.3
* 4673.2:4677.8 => 18.2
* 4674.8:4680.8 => 14.7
